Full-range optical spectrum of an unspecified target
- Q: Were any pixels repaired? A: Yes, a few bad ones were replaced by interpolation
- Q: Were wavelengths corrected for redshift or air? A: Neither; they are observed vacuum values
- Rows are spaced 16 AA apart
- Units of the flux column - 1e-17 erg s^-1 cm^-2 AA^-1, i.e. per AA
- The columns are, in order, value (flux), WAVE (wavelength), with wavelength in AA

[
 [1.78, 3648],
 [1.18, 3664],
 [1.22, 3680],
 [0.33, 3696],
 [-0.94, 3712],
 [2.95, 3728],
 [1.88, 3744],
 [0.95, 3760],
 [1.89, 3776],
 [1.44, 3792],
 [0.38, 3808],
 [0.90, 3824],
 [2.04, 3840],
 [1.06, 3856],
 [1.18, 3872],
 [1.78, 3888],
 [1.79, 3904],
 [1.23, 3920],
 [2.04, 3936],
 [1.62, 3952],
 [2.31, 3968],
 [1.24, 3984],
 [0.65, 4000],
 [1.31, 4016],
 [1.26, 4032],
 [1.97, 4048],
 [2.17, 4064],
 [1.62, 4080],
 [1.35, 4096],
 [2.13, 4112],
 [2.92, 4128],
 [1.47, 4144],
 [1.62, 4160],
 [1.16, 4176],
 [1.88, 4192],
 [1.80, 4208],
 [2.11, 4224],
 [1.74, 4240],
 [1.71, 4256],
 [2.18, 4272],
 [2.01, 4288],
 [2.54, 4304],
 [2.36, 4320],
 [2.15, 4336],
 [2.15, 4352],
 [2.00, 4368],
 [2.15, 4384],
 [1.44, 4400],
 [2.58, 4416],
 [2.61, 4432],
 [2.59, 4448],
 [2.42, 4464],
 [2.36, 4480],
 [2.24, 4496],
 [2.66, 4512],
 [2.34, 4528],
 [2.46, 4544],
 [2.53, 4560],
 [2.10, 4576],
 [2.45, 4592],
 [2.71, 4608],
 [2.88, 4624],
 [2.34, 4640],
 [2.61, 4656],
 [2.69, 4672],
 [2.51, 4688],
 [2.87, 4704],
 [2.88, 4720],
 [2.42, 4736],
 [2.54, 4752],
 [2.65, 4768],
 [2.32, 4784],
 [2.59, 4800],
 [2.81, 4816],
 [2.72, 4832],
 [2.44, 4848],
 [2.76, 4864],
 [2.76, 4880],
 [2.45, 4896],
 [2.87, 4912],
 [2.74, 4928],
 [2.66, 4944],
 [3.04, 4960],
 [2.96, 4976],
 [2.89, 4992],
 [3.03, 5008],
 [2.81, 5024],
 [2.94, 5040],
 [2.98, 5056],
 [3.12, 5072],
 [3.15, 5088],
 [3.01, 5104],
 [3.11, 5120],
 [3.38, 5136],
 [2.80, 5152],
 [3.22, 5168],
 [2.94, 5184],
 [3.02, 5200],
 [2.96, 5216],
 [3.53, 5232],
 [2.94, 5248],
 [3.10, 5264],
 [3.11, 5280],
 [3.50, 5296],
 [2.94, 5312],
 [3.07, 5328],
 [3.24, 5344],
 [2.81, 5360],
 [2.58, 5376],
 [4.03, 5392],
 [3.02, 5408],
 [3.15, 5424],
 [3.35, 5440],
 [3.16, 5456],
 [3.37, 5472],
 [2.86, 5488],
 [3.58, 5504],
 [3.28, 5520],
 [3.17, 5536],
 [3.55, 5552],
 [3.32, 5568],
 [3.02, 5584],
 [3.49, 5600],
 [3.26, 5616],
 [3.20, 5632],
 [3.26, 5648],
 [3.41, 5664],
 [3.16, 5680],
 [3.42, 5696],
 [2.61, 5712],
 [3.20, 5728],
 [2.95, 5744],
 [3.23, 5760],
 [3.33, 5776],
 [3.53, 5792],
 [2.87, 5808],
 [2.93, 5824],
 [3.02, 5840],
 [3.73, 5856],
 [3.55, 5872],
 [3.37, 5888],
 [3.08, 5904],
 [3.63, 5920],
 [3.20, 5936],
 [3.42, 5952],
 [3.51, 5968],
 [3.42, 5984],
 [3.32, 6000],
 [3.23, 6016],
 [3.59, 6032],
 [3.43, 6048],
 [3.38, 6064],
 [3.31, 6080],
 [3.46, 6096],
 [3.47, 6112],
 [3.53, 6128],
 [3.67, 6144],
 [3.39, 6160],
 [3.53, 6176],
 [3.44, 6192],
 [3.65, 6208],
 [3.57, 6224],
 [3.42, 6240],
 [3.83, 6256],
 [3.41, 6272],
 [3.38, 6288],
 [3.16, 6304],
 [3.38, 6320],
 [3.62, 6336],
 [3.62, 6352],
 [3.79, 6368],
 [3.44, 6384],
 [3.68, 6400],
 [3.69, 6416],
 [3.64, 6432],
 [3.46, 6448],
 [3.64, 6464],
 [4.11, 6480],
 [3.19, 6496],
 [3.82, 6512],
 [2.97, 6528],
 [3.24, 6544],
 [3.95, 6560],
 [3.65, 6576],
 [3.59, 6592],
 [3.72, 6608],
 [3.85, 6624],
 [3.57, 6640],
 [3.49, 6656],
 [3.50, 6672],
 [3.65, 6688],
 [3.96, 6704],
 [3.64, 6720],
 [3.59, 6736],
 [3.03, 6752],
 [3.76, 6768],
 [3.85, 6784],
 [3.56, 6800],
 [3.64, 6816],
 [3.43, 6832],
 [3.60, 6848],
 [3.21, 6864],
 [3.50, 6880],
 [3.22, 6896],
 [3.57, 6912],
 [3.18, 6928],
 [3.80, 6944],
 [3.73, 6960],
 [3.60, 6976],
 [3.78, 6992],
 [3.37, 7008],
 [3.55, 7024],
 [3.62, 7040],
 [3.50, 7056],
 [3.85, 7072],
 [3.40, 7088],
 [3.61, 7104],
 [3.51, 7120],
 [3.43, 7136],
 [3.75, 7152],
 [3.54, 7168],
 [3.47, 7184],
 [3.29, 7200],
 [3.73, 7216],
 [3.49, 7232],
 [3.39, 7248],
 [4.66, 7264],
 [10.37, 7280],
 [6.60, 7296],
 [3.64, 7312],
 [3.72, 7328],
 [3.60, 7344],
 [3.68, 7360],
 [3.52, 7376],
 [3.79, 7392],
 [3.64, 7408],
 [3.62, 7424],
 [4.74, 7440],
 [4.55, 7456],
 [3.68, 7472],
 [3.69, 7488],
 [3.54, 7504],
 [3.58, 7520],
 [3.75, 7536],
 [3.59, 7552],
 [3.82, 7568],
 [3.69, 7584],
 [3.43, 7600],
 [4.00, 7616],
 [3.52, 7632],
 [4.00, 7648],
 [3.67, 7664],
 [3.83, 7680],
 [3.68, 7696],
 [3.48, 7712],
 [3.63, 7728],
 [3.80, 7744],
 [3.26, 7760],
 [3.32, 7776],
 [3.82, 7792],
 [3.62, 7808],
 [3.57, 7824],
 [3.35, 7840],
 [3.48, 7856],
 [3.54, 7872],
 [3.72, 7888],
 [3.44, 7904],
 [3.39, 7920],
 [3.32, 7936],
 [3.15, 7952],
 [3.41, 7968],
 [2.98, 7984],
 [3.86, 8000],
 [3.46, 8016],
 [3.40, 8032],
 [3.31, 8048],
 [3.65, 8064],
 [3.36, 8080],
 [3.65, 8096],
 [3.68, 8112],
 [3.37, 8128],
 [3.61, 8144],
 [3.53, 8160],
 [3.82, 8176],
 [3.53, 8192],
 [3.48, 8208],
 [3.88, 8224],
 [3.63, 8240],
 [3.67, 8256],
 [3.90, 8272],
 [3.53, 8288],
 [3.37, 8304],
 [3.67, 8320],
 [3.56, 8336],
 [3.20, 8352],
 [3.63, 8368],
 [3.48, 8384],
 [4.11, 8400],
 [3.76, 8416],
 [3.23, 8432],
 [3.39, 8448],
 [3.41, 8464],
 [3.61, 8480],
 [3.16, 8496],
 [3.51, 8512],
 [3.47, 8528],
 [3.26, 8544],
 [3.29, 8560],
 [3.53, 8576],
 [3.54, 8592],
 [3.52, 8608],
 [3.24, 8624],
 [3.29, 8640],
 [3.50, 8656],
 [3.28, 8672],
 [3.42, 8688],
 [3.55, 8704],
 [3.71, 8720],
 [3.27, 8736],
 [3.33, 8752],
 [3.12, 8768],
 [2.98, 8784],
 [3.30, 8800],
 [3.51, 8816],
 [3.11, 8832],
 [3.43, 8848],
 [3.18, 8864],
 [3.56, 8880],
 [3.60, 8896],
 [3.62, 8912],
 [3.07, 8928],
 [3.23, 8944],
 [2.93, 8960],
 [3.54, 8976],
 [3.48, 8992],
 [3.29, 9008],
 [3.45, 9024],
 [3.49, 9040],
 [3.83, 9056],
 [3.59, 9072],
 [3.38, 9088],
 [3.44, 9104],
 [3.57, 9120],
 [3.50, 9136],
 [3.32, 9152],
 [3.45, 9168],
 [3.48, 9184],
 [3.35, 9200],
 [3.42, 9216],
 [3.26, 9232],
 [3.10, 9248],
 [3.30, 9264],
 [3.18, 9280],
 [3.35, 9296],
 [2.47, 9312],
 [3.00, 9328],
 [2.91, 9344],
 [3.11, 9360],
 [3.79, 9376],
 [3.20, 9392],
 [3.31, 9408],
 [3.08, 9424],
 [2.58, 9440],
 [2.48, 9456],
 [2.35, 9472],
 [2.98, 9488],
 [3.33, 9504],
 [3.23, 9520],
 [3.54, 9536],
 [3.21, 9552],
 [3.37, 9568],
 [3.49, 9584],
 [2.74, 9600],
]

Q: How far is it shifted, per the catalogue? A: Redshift 0.108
